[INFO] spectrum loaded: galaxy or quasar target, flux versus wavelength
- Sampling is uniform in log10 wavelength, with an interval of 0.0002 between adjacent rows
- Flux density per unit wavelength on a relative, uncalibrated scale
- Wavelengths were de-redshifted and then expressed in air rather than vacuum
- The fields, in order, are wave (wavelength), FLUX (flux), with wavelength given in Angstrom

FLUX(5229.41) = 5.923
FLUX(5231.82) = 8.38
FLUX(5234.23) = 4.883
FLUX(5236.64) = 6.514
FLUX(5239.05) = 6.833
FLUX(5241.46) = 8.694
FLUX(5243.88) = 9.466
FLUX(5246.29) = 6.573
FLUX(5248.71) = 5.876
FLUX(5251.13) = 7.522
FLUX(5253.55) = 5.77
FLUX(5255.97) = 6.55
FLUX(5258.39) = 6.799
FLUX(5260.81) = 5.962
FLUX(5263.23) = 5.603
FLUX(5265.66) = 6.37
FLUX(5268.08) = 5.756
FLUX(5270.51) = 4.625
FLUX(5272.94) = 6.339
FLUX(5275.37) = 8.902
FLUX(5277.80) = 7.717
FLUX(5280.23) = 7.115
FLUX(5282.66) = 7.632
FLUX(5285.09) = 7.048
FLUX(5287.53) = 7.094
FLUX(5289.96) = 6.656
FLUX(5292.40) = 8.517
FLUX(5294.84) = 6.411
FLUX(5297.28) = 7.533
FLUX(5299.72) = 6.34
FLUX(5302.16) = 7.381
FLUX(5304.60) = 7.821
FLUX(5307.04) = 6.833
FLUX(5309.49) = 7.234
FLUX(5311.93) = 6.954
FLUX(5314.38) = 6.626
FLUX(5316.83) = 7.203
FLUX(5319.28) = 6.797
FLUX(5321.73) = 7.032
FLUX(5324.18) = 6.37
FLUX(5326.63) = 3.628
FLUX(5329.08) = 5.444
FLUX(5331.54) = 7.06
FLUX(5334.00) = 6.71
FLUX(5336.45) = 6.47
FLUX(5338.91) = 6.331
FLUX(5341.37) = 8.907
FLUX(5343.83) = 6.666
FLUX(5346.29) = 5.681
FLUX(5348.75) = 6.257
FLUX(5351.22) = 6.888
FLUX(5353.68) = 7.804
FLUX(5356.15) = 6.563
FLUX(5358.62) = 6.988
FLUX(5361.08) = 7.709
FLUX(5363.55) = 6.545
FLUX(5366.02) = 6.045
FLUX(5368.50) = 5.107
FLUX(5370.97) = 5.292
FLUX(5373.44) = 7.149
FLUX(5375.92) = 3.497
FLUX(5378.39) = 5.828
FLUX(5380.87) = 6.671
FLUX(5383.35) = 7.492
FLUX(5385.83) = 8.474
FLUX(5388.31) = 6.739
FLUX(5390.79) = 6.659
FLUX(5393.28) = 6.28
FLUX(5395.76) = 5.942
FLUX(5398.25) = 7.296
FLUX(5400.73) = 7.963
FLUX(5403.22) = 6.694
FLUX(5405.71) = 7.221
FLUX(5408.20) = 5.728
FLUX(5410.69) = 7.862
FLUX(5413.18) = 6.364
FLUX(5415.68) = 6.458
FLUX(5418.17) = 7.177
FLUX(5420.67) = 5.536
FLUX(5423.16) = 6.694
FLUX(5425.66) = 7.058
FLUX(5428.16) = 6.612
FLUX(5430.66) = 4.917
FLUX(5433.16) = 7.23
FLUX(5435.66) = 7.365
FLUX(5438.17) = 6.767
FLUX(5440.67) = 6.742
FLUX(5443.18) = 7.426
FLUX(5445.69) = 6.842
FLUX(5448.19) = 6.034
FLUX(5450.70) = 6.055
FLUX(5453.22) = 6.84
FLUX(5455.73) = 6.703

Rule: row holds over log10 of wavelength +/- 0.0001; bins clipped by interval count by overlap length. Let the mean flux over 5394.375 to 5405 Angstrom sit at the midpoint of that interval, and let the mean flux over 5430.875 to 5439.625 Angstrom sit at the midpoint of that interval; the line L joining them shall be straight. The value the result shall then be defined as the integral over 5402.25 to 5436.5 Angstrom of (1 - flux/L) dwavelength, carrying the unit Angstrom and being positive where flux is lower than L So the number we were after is 1.4 Angstrom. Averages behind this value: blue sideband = 6.98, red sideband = 6.85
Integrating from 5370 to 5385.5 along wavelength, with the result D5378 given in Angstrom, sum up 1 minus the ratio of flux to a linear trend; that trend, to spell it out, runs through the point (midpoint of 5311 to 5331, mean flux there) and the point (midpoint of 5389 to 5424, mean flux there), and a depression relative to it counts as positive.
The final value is 0.98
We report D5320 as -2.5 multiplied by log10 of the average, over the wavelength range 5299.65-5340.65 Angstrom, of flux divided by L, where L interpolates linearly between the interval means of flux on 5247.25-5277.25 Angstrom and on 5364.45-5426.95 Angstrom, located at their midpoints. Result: -0.03 mag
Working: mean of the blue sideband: 6.37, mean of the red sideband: 6.53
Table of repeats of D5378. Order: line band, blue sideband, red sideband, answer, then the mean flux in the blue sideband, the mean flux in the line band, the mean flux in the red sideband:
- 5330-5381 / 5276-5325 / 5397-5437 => 3.6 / 7.14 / 6.47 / 6.76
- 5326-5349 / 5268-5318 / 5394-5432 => 1.7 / 7.06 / 6.39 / 6.63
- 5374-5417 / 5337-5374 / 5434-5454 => 0.2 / 6.65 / 6.67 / 6.76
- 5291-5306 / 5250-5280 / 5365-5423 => -1.9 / 6.51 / 7.32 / 6.5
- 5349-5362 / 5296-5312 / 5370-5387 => -1.0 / 7.17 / 7.11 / 6.35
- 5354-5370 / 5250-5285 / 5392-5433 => 0.2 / 6.63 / 6.55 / 6.63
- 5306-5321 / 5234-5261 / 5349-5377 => -0.9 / 6.89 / 6.94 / 6.34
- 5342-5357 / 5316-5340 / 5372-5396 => -0.9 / 6.29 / 6.74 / 6.49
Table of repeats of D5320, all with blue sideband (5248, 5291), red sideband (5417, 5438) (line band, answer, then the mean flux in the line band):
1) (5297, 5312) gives -0.08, 7.15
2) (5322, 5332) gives 0.17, 5.65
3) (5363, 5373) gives 0.14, 5.8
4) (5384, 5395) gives -0.07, 7.01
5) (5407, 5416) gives -0.01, 6.62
